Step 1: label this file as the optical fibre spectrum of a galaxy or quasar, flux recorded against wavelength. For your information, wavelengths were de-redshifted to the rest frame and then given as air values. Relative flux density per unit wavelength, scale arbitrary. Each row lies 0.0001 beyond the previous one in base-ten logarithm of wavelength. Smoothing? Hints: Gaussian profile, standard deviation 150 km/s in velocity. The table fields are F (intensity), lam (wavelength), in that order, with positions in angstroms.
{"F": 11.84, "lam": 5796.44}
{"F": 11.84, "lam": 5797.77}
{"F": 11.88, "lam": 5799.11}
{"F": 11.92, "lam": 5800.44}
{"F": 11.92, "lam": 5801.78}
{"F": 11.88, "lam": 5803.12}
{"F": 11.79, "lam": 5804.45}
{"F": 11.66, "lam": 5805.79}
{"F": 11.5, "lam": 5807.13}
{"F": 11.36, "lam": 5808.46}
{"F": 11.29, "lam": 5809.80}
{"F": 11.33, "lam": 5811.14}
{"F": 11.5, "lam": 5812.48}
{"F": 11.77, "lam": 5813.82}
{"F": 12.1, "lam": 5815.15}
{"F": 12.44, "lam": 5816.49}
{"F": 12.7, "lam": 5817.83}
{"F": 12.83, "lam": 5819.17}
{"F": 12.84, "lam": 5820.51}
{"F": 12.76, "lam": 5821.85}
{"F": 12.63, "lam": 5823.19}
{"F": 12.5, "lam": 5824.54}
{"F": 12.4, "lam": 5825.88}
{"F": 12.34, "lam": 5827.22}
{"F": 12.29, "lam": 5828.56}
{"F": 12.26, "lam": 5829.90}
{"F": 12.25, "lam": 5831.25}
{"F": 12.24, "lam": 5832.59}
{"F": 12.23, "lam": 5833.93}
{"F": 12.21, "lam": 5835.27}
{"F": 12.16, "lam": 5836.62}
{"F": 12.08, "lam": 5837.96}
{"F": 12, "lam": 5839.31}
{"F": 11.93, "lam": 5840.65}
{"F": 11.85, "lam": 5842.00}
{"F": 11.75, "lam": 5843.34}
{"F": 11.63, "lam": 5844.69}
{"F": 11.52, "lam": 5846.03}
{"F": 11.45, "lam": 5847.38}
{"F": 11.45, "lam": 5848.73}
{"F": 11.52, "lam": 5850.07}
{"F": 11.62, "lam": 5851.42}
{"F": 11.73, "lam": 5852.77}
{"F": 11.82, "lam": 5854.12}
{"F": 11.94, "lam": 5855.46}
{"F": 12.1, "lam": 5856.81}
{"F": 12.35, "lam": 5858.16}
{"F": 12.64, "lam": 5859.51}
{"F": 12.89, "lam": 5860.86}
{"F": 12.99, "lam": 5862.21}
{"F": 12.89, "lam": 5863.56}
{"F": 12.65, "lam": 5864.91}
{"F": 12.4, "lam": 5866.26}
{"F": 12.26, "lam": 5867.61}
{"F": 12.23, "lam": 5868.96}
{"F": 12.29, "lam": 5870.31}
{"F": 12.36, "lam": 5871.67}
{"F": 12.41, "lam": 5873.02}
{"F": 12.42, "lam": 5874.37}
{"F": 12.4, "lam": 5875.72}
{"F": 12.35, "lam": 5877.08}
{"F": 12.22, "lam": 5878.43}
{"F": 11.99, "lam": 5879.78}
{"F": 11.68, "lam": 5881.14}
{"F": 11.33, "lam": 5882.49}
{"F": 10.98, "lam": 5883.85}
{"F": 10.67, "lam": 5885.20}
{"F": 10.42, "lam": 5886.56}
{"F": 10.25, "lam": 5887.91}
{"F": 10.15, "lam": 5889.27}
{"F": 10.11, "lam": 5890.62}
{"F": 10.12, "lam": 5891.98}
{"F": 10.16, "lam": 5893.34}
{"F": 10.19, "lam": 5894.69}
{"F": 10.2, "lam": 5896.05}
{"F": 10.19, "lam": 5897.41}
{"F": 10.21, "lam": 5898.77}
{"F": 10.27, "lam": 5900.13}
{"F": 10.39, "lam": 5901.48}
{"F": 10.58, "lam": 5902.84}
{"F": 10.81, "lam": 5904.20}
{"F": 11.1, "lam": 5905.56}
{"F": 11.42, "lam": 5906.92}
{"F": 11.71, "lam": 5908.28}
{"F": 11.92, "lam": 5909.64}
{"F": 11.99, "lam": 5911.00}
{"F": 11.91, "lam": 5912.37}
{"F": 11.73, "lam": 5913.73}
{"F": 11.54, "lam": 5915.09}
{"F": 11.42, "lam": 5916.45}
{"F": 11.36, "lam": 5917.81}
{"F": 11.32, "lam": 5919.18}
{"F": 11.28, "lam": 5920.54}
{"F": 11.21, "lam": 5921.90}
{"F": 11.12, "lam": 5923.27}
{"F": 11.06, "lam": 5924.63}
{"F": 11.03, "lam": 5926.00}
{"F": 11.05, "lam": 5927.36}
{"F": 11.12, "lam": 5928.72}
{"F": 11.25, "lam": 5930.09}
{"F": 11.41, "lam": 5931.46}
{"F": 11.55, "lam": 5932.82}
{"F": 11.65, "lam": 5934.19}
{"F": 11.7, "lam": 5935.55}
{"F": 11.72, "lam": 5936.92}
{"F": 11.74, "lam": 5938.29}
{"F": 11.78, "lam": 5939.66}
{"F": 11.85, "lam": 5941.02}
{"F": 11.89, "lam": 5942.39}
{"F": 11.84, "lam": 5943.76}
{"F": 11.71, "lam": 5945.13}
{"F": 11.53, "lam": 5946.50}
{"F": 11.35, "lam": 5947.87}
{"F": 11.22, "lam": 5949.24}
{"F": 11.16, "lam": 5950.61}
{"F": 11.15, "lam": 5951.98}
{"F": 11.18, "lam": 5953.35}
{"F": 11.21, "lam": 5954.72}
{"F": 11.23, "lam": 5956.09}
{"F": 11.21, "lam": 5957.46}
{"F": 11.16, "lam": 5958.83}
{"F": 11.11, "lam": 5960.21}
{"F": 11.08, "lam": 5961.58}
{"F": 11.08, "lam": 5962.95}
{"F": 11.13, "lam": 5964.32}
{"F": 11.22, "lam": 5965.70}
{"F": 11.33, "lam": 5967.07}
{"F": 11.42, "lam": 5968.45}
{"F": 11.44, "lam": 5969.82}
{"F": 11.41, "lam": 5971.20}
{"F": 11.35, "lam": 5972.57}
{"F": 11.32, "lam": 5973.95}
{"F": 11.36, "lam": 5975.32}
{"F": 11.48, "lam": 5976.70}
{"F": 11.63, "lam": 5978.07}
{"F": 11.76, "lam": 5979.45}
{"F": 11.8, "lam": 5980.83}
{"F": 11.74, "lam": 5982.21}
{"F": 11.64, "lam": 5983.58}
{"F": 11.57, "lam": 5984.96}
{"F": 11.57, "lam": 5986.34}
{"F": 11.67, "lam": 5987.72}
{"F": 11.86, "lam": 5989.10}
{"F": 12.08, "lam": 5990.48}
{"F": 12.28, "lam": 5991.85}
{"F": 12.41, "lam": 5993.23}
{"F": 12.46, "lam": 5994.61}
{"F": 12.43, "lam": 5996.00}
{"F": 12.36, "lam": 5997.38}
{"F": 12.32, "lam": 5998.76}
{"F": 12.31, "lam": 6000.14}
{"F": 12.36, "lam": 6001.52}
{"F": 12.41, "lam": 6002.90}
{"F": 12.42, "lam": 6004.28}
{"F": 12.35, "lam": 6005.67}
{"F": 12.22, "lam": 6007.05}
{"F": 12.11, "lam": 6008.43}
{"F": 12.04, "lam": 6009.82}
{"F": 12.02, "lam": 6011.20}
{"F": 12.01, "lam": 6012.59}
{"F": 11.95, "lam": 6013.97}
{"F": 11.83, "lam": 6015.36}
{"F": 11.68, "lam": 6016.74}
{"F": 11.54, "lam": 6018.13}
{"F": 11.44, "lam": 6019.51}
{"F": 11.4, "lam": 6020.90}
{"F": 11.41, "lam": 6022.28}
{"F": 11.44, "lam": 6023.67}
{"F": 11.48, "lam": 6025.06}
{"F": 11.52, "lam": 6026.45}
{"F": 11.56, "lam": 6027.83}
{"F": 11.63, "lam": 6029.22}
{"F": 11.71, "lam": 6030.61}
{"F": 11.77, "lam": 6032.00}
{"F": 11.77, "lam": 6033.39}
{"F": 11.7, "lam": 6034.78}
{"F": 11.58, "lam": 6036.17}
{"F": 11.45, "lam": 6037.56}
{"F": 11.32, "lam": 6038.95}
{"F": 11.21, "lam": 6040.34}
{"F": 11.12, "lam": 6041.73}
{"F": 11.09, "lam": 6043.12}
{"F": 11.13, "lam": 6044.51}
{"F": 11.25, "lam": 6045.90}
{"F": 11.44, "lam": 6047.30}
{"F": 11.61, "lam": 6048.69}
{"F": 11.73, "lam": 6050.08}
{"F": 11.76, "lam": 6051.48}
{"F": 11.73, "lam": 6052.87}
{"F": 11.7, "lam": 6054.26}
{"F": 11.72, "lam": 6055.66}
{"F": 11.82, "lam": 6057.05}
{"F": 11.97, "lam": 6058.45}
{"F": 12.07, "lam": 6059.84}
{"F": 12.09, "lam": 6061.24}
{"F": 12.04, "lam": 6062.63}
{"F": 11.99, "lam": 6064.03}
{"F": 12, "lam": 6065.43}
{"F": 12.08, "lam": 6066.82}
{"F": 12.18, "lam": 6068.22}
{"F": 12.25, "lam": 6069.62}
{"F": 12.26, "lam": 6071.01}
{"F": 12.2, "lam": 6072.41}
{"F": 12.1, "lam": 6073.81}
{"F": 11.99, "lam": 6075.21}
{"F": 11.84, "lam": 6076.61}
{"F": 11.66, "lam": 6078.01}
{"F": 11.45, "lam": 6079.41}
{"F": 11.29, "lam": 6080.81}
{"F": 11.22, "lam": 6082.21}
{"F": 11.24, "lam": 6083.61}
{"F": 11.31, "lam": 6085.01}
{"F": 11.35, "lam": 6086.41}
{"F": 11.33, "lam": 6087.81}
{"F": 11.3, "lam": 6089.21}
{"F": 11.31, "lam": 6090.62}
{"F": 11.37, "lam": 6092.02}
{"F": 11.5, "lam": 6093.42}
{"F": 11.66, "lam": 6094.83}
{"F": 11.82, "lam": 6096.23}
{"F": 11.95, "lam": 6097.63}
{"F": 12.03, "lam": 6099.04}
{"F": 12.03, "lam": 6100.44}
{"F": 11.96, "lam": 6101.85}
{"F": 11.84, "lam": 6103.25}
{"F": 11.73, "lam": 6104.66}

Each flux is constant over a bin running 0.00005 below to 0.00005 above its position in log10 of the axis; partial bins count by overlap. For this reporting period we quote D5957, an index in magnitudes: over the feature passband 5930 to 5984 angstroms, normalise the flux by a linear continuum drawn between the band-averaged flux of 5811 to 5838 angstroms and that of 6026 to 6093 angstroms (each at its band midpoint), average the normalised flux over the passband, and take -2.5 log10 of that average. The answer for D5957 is 0.045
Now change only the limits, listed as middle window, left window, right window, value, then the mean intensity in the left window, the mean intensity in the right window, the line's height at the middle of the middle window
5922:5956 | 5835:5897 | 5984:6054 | 0.03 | 11.7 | 11.8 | 11.7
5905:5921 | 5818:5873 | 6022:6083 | 0.04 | 12.2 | 11.7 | 12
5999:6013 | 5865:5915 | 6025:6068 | -0.06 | 11.3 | 11.7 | 11.6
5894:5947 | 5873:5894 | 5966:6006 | 0.02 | 11.2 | 11.9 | 11.4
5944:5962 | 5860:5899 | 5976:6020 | 0.05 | 11.5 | 12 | 11.8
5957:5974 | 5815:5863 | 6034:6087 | 0.06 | 12.2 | 11.7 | 11.9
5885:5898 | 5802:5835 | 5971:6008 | 0.18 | 12.1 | 12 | 12.1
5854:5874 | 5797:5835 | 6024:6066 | -0.04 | 12.1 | 11.6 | 12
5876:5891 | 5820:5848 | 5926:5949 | 0.07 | 12.2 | 11.5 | 11.9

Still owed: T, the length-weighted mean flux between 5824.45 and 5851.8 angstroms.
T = 12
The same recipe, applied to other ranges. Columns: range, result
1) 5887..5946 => 11.1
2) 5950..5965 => 11.2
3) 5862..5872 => 12.5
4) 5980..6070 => 11.8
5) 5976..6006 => 12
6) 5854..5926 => 11.5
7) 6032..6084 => 11.7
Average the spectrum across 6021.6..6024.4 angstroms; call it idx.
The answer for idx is 11.4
